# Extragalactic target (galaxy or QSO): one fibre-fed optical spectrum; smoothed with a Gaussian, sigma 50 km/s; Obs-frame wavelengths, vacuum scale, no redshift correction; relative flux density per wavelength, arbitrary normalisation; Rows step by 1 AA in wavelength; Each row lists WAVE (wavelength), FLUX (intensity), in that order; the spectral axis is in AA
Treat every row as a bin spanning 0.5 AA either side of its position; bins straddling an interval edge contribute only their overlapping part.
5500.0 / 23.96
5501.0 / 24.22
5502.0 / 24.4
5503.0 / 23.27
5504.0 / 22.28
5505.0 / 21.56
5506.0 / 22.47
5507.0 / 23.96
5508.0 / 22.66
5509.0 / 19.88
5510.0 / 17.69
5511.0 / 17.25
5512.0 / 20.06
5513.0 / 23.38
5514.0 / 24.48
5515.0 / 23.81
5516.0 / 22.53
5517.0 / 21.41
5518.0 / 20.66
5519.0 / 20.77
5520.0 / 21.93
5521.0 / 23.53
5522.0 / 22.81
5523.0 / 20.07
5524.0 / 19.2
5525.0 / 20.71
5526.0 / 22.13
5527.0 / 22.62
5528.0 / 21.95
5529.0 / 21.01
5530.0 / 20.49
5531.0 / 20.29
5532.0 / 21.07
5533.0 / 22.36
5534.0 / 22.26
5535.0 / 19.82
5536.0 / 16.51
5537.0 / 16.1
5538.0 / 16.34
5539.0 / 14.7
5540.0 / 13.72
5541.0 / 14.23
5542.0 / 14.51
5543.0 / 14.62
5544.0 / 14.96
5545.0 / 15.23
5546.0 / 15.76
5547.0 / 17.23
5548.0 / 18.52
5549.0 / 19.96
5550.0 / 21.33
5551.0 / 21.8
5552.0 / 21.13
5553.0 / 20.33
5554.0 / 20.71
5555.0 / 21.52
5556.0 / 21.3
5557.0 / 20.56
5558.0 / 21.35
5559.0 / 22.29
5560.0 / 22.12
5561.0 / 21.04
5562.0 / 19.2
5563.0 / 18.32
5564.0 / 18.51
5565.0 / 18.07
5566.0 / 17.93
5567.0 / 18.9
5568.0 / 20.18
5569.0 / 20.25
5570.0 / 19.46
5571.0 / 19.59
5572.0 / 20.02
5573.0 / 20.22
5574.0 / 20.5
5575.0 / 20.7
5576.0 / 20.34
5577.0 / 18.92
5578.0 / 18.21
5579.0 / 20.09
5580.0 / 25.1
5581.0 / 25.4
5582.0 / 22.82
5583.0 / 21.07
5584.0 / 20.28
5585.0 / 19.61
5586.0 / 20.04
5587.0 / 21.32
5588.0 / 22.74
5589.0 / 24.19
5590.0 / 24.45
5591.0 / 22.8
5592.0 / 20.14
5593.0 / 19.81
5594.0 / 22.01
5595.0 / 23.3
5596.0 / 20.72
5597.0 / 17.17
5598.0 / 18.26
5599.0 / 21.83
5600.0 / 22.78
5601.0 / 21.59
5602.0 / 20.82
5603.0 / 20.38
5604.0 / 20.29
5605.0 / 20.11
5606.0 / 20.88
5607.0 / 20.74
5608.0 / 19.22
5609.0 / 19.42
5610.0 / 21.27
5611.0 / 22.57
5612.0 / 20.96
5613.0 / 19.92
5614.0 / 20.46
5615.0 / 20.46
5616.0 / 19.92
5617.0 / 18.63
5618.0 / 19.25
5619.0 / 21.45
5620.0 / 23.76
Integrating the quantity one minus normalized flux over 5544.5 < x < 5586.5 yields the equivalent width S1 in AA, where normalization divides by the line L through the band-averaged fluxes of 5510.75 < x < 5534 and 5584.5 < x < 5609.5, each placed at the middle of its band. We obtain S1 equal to 2.1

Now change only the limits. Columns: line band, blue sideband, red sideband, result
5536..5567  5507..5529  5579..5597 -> 4.66 AA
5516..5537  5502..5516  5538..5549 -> -2.62 AA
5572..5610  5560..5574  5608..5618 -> -2.13 AA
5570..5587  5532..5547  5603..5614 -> -1.73 AA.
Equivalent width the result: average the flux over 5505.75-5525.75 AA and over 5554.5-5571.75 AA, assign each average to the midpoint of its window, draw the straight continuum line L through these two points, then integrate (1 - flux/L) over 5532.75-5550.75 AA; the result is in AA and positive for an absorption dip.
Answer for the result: 3.1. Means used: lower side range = 21.5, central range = 17.1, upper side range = 20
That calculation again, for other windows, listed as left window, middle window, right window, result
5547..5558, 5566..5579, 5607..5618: 0.5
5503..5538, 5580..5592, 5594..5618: -0.9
